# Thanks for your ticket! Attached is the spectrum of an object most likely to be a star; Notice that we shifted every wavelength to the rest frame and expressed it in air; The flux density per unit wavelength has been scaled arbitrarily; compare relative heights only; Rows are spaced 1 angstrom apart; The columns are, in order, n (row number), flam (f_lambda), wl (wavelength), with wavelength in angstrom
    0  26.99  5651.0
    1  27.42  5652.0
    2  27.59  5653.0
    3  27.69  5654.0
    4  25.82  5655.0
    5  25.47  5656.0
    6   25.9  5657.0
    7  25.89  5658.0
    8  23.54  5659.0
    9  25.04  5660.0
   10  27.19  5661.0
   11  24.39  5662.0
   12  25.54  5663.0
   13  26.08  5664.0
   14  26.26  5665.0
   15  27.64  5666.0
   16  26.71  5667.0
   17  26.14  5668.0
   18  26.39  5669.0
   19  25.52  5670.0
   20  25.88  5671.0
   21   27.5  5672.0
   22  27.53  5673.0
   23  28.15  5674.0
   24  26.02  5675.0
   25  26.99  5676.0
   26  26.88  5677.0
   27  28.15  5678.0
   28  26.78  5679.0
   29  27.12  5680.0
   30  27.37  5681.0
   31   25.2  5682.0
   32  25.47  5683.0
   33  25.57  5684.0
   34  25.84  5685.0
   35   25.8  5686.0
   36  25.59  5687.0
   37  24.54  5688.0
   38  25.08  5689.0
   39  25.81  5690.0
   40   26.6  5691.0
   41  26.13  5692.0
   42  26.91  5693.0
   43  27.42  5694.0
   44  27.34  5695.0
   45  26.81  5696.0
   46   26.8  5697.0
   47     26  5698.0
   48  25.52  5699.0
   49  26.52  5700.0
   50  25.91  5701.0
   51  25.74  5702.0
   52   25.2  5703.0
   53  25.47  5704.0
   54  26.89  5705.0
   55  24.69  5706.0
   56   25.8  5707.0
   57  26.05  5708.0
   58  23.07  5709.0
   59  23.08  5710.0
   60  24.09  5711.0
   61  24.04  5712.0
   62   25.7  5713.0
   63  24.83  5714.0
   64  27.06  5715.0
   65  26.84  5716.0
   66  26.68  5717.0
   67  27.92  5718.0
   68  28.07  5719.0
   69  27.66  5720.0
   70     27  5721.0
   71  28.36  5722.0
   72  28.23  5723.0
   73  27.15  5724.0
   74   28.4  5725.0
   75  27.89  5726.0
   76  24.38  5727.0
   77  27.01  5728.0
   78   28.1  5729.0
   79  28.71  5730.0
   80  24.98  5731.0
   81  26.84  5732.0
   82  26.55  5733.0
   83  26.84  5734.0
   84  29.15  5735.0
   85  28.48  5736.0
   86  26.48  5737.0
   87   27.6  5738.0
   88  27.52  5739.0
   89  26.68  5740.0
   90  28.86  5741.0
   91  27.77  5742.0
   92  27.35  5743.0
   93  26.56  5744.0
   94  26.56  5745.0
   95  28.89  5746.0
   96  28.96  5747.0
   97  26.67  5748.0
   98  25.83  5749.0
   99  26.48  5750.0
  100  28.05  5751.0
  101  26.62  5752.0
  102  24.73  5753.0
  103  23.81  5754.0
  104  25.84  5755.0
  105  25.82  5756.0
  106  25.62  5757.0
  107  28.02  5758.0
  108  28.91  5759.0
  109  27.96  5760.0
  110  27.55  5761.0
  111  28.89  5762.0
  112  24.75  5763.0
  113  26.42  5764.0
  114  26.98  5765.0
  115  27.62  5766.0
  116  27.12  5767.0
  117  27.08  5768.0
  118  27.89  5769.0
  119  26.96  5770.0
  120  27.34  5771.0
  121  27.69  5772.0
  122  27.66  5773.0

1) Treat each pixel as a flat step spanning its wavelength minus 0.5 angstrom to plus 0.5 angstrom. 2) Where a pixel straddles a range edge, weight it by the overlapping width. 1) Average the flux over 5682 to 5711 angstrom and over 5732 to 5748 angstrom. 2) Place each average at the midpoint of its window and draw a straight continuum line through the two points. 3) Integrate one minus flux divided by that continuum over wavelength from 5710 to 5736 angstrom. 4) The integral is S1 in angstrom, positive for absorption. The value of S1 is 0.0 angstrom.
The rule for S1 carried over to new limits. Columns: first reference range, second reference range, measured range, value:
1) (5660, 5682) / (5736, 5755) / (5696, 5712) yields 0.8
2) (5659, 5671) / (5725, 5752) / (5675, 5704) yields 0.2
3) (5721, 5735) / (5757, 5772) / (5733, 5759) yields 0.2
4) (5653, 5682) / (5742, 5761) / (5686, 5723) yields 0.8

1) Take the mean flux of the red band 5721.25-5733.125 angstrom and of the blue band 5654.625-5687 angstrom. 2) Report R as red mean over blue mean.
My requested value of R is 1.04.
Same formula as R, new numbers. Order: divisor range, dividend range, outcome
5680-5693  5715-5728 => 1.06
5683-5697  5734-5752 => 1.05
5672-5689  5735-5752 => 1.04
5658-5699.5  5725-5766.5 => 1.03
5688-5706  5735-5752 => 1.05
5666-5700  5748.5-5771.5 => 1.01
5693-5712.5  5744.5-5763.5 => 1.05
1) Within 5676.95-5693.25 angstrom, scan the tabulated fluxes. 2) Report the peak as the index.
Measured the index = 28.15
